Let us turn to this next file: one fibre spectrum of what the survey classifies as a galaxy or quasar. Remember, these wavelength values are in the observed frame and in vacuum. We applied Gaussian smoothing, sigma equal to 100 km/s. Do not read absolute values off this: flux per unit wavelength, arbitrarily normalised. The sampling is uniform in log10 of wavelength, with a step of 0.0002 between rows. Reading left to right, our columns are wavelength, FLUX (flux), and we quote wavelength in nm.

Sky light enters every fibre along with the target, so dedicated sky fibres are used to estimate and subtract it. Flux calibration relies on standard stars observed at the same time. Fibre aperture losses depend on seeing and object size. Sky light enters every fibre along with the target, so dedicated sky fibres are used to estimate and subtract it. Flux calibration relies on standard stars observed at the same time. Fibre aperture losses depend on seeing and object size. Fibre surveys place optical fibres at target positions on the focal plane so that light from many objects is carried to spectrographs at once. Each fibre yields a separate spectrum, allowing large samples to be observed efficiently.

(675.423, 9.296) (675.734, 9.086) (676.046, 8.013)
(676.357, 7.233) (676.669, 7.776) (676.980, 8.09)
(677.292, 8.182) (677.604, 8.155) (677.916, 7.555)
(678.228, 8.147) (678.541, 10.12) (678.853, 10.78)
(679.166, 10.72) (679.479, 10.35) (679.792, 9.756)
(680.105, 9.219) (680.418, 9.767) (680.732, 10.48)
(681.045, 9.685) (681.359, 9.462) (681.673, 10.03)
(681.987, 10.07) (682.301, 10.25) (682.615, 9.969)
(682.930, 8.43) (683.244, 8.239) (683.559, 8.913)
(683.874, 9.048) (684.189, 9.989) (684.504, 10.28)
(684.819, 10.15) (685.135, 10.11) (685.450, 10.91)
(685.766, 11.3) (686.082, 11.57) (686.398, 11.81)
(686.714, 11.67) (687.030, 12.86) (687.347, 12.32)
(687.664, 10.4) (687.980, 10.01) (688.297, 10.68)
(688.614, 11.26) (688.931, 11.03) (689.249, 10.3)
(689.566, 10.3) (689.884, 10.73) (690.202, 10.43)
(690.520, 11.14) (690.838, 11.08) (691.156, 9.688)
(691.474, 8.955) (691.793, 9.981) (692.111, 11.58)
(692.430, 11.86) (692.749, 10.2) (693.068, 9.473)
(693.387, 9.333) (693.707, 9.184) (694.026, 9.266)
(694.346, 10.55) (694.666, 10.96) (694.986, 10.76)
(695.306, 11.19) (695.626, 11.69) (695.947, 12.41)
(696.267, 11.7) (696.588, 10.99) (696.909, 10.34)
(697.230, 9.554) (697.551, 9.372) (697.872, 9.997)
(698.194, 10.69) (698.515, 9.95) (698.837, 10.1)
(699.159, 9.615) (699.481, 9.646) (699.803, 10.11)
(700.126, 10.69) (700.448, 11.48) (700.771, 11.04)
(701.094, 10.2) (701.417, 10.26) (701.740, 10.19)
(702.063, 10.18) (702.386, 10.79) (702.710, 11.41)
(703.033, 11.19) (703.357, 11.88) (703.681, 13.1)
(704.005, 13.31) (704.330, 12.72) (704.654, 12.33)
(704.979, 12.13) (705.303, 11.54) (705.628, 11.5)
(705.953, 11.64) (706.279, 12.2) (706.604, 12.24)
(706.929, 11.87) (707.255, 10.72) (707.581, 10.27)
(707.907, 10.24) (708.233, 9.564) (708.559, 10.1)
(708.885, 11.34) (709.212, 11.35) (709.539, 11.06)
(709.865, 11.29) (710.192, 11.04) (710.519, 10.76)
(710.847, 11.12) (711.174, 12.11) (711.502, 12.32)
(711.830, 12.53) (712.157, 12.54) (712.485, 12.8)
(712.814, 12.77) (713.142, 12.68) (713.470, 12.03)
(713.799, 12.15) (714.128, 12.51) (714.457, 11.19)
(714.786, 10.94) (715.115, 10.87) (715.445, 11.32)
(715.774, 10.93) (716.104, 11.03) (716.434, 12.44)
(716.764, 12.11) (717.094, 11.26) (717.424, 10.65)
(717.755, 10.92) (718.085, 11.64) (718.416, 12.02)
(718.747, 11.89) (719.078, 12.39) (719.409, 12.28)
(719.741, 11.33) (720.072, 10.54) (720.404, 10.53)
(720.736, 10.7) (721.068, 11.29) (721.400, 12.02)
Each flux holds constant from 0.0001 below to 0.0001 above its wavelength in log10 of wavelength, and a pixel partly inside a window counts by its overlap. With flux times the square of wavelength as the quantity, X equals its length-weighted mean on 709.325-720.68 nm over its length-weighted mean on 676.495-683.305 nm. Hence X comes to 1.38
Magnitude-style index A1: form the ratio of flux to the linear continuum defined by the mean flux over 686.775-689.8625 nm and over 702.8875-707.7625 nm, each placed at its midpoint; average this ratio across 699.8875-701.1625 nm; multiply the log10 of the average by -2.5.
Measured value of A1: 0.08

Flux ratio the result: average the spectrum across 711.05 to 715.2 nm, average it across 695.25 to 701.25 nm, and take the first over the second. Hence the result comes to 1.15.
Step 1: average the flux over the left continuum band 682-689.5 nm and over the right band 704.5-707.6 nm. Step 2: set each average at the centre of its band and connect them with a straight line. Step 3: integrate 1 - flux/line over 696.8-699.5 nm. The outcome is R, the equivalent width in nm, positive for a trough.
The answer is 0.314 nm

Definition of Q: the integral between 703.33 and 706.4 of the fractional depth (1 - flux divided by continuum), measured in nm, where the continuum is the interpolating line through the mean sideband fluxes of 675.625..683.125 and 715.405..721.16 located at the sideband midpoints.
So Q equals -0.46 nm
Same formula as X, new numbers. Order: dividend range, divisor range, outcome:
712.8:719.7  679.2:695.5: 1.23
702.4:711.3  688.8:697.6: 1.13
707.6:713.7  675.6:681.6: 1.39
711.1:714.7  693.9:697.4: 1.19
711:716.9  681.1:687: 1.28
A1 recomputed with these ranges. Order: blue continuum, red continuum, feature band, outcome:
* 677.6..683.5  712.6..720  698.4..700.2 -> 0.07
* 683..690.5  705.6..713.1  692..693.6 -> 0.04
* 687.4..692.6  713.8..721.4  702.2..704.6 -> -0.10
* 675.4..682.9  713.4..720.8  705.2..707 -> -0.10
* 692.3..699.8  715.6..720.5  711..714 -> -0.11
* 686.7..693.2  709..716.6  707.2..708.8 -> 0.13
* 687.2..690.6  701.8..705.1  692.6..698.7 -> 0.09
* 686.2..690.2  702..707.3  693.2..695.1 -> 0.14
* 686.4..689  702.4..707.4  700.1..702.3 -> 0.12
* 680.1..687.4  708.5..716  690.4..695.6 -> 0.04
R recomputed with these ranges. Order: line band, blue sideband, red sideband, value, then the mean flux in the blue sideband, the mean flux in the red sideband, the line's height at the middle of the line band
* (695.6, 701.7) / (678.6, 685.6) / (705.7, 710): 0.086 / 9.85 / 11.1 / 10.6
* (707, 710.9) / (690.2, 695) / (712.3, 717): 0.230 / 10.3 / 11.8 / 11.4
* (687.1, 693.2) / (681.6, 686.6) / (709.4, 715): -0.102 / 10.1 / 11.9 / 10.5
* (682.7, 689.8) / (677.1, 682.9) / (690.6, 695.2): -0.454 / 9.56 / 10.2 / 9.89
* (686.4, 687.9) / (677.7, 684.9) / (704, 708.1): -0.241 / 9.61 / 11.7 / 10.1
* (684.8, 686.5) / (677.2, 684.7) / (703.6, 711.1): -0.202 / 9.5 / 11.4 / 9.84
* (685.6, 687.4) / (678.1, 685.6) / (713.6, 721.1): -0.339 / 9.79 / 11.4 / 10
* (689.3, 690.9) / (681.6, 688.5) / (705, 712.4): -0.009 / 10.4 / 11.4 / 10.6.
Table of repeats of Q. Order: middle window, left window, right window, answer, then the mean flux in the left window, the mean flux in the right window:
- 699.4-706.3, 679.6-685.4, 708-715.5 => -0.21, 9.69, 11.6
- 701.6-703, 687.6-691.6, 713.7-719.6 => 0.04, 10.5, 11.6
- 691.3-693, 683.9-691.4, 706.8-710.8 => 0.06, 10.8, 10.8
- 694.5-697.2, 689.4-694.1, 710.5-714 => -0.14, 10.2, 12.2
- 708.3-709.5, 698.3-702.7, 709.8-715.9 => 0.05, 10.4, 11.8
